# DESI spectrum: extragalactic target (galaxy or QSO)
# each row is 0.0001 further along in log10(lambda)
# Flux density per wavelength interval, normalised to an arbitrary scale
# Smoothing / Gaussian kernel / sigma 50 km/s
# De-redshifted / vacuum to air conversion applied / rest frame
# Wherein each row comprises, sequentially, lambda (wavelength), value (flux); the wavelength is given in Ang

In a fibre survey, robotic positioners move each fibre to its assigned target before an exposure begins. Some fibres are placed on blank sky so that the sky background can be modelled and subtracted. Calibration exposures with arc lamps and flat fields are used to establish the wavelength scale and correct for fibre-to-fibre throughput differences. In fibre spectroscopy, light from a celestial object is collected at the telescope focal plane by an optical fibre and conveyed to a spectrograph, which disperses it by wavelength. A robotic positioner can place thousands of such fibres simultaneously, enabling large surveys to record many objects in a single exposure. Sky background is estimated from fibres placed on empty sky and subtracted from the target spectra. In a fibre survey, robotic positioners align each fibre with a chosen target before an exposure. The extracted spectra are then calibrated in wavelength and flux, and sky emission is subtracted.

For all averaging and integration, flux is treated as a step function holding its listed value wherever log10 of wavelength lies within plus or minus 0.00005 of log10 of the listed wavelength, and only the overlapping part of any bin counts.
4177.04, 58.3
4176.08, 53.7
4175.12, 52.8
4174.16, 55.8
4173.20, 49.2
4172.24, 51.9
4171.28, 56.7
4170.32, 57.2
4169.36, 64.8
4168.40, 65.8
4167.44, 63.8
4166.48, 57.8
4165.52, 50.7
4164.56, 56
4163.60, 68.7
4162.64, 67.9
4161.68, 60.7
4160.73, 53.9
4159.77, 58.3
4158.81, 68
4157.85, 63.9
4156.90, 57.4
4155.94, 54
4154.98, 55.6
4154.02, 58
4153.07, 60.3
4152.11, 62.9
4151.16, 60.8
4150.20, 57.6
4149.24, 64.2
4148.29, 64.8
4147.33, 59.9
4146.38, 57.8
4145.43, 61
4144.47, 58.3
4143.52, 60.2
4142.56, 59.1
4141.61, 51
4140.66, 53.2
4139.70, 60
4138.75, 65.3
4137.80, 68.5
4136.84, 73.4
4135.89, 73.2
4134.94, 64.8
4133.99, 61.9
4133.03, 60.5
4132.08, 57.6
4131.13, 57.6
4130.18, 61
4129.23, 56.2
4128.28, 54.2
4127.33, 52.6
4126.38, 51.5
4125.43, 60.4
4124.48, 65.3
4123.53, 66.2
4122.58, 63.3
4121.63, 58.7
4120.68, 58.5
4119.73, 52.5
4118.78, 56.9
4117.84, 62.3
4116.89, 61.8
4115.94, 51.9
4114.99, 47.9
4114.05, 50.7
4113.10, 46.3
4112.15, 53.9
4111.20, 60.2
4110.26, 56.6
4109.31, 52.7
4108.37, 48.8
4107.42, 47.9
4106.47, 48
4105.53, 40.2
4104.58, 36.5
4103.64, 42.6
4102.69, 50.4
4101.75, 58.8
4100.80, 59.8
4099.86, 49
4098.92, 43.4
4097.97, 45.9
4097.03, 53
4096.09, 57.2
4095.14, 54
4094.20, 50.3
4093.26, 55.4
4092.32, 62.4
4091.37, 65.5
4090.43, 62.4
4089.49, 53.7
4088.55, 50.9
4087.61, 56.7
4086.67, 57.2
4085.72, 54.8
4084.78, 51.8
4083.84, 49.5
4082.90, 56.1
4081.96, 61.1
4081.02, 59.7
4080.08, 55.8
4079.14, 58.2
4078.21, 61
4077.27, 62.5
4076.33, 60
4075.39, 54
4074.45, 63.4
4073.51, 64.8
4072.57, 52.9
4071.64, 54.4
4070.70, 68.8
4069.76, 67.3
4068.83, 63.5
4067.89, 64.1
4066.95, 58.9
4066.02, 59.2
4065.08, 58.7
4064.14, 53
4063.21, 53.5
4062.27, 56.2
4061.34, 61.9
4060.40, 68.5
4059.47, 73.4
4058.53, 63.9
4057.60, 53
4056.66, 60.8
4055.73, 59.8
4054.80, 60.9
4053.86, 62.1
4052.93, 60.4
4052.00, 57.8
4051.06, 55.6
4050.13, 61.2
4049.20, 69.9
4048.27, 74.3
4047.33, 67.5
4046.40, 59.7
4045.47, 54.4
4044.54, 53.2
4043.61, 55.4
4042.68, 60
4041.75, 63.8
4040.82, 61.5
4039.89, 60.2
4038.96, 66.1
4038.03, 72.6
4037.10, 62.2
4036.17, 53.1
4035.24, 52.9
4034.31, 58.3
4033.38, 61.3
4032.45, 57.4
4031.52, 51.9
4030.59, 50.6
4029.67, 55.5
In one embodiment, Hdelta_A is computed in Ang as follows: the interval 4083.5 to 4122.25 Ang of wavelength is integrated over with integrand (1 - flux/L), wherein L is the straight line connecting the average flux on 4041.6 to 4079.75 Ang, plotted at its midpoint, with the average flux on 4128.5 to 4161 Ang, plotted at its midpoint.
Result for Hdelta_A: 4.8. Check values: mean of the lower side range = 60.7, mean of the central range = 53.1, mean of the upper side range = 60.6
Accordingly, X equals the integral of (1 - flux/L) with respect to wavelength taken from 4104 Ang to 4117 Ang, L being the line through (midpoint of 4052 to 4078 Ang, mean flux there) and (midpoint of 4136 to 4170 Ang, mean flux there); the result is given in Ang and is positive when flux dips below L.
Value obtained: 2.3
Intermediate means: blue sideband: 60.7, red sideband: 60.8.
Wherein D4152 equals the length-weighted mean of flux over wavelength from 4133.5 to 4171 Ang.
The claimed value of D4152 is 61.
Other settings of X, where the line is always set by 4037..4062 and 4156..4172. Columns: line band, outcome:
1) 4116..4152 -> 0.37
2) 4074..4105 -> 3.34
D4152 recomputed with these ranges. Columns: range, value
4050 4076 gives 60.4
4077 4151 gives 56.6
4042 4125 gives 57.2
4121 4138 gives 61.3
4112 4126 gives 57.1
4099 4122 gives 52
